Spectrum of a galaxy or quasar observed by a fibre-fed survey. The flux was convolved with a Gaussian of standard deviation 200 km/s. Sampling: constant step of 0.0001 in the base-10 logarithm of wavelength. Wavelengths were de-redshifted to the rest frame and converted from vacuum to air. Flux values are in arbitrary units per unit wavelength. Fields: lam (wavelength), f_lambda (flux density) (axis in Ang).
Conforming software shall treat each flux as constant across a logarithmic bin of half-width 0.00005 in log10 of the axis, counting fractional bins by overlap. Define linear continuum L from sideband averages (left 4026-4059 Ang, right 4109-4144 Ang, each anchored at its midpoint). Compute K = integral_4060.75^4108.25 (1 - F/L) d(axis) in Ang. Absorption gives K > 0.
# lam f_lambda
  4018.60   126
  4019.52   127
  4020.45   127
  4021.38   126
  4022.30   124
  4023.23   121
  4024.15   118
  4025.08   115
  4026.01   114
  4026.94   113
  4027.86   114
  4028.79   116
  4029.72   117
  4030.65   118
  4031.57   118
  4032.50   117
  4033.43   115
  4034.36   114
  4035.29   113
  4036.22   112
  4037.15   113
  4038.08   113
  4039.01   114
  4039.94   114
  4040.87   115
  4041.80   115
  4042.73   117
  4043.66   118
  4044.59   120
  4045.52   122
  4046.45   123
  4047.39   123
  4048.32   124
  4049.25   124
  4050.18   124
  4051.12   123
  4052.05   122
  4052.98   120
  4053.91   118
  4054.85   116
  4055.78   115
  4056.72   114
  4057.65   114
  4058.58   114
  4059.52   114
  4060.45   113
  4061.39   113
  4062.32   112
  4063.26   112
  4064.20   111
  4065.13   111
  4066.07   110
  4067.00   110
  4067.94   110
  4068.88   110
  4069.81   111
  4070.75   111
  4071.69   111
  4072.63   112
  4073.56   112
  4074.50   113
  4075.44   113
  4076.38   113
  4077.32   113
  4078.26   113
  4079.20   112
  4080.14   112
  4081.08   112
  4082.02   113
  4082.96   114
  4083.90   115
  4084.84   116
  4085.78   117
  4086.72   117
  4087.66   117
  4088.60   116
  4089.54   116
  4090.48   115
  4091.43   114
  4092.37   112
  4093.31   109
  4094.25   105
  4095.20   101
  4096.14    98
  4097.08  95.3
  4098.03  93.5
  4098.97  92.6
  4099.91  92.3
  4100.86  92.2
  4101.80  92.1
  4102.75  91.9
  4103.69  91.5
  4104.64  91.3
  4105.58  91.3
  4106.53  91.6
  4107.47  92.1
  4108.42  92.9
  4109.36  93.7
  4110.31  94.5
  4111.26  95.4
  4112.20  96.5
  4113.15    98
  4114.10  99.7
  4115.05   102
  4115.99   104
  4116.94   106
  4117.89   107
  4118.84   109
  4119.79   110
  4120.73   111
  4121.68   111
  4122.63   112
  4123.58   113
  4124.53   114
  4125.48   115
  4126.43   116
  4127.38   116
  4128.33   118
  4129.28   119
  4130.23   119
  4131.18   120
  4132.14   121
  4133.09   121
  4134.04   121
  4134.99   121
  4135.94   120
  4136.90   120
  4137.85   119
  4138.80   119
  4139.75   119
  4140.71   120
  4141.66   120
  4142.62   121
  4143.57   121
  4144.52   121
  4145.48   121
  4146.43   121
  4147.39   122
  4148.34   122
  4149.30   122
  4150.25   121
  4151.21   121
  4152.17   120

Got 3.2 Ang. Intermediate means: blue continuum 117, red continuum 113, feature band 107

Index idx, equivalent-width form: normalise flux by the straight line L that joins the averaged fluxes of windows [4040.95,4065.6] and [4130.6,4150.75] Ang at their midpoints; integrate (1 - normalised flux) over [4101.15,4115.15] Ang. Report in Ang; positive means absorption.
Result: 3.0 Ang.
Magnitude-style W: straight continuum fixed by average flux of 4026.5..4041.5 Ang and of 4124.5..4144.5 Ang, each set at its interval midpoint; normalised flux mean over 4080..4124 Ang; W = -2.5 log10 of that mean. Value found 0.14 mag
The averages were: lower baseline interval 115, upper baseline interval 119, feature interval 104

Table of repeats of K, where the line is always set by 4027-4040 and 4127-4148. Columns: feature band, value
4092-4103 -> 1.9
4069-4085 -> 0.6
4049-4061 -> -0.2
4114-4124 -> 0.9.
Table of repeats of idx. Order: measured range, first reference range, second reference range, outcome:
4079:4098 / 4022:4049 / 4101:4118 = -1.7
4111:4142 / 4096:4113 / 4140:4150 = -1.4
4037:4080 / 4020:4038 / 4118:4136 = 0.6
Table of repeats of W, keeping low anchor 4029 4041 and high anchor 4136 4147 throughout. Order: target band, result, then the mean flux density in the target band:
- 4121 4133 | 0.03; 116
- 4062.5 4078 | 0.05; 111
